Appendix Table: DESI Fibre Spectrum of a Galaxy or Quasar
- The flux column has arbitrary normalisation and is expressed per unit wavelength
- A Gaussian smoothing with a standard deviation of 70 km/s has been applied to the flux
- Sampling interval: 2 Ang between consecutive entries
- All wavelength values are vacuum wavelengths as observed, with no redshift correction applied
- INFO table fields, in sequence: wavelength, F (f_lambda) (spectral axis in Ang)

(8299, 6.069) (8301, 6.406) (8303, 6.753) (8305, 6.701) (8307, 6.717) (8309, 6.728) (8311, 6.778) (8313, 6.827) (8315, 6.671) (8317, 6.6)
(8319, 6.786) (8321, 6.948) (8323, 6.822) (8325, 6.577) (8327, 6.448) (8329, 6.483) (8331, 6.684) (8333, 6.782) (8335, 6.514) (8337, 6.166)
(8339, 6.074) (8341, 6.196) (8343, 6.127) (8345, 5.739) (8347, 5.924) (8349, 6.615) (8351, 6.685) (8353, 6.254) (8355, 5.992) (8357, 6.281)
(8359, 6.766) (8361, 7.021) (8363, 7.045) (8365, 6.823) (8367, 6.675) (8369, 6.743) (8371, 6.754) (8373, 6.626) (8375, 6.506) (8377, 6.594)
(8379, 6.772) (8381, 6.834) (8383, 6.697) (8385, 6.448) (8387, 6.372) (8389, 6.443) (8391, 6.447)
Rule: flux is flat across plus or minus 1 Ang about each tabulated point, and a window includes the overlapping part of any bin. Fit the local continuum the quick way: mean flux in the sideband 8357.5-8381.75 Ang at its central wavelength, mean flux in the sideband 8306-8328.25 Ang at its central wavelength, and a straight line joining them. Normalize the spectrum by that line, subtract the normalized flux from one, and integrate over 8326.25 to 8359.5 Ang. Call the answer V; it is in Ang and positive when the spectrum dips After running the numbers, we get 2.0 Ang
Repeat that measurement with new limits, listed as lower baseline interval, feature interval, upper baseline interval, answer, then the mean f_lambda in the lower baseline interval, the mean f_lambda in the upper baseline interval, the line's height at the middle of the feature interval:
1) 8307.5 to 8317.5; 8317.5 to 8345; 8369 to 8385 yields 0.9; 6.73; 6.67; 6.71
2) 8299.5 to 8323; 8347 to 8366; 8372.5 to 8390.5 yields 0.2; 6.71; 6.58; 6.63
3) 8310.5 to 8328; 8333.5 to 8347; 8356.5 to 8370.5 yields 1.2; 6.72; 6.78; 6.75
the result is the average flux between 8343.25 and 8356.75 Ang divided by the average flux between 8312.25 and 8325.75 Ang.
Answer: 0.9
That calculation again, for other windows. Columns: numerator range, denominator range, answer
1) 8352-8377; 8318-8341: 1.01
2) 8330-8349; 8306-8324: 0.93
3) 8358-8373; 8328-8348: 1.09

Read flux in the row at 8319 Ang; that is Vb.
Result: 6.786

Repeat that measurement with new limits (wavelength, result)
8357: 6.281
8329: 6.483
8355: 5.992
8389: 6.443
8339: 6.074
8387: 6.372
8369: 6.743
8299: 6.069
